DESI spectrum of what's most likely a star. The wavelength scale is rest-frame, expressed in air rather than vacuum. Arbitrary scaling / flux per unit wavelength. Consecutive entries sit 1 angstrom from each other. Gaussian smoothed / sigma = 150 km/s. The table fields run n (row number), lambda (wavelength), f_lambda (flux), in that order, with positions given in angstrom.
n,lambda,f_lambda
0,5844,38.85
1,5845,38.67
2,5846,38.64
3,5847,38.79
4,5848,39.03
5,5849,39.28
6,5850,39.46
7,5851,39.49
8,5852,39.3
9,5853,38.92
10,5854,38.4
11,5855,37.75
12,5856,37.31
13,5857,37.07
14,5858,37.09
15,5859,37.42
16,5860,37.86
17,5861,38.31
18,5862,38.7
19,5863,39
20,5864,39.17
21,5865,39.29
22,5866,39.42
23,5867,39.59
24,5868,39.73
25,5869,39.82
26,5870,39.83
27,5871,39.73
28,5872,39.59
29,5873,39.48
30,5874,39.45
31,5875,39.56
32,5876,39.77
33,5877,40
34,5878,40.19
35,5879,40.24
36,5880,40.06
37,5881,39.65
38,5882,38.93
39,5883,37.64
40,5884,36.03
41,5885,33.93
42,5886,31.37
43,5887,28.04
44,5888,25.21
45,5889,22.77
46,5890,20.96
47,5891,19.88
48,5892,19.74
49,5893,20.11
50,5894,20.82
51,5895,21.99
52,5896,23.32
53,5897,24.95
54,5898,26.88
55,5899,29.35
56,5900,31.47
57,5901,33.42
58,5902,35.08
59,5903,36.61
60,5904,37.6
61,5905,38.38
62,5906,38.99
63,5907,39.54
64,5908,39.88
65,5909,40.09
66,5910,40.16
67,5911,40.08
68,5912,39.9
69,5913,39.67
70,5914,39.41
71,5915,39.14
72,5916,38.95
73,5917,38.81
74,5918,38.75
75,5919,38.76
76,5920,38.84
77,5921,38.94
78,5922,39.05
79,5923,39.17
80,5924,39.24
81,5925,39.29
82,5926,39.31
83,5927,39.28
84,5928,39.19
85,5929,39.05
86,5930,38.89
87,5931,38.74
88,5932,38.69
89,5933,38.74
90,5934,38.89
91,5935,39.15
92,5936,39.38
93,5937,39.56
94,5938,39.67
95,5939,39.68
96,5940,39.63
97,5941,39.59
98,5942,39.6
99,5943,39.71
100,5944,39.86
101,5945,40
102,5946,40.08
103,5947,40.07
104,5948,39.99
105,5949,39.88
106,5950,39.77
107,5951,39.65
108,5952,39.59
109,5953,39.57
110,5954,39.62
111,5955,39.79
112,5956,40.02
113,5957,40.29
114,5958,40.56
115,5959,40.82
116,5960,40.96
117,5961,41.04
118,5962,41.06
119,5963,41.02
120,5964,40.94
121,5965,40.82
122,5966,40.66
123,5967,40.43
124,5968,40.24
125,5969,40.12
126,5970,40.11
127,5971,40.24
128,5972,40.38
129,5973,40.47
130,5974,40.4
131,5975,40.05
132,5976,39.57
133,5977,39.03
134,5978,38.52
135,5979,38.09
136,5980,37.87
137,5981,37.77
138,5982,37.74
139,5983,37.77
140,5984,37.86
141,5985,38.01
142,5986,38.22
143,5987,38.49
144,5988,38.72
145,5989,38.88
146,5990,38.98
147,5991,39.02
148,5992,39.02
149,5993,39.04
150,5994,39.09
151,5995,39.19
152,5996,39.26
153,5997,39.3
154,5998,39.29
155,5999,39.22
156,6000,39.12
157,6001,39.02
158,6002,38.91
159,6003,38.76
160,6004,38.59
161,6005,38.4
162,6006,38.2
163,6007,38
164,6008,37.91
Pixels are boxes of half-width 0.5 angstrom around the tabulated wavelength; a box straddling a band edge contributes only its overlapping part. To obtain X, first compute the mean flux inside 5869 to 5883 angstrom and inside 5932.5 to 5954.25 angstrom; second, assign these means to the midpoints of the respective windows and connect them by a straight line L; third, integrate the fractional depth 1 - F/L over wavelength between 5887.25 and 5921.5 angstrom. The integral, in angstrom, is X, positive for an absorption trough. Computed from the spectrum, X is 5.9 angstrom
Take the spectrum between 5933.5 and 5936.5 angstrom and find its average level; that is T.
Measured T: 39.1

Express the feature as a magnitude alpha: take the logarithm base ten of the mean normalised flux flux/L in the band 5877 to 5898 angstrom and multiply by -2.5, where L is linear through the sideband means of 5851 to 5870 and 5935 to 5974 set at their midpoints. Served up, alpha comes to 0.30 mag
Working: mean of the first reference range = 38.6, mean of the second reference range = 40.1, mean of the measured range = 29.5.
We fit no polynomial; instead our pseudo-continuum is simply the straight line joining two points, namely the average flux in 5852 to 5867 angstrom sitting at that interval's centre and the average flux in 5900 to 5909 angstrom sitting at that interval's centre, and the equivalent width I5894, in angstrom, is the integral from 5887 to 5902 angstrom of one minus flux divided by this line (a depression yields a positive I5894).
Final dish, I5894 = 5.1 angstrom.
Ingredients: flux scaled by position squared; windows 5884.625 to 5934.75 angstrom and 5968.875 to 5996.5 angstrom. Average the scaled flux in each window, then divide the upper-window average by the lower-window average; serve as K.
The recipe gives 1.16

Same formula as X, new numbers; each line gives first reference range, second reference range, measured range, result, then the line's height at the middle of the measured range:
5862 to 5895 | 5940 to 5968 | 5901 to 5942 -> -1.3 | 37.8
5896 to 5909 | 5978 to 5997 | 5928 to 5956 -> -2.6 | 36.2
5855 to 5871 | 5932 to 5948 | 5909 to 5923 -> 0.0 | 39.3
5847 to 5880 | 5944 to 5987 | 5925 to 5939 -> 0.1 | 39.5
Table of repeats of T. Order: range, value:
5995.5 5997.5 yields 39.3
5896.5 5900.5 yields 28.2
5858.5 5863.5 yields 38.3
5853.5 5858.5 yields 37.5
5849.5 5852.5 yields 39.4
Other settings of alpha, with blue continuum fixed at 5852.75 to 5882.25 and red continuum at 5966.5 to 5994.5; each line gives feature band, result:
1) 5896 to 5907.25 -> 0.17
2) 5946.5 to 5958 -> -0.02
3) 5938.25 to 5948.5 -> -0.02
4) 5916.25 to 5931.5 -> 0.00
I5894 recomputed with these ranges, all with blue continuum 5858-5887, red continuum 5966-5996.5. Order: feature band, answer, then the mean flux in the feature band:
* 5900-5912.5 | 0.2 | 38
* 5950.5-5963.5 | -0.4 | 40.3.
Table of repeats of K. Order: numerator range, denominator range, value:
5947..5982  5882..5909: 1.36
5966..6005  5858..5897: 1.18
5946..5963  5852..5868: 1.08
